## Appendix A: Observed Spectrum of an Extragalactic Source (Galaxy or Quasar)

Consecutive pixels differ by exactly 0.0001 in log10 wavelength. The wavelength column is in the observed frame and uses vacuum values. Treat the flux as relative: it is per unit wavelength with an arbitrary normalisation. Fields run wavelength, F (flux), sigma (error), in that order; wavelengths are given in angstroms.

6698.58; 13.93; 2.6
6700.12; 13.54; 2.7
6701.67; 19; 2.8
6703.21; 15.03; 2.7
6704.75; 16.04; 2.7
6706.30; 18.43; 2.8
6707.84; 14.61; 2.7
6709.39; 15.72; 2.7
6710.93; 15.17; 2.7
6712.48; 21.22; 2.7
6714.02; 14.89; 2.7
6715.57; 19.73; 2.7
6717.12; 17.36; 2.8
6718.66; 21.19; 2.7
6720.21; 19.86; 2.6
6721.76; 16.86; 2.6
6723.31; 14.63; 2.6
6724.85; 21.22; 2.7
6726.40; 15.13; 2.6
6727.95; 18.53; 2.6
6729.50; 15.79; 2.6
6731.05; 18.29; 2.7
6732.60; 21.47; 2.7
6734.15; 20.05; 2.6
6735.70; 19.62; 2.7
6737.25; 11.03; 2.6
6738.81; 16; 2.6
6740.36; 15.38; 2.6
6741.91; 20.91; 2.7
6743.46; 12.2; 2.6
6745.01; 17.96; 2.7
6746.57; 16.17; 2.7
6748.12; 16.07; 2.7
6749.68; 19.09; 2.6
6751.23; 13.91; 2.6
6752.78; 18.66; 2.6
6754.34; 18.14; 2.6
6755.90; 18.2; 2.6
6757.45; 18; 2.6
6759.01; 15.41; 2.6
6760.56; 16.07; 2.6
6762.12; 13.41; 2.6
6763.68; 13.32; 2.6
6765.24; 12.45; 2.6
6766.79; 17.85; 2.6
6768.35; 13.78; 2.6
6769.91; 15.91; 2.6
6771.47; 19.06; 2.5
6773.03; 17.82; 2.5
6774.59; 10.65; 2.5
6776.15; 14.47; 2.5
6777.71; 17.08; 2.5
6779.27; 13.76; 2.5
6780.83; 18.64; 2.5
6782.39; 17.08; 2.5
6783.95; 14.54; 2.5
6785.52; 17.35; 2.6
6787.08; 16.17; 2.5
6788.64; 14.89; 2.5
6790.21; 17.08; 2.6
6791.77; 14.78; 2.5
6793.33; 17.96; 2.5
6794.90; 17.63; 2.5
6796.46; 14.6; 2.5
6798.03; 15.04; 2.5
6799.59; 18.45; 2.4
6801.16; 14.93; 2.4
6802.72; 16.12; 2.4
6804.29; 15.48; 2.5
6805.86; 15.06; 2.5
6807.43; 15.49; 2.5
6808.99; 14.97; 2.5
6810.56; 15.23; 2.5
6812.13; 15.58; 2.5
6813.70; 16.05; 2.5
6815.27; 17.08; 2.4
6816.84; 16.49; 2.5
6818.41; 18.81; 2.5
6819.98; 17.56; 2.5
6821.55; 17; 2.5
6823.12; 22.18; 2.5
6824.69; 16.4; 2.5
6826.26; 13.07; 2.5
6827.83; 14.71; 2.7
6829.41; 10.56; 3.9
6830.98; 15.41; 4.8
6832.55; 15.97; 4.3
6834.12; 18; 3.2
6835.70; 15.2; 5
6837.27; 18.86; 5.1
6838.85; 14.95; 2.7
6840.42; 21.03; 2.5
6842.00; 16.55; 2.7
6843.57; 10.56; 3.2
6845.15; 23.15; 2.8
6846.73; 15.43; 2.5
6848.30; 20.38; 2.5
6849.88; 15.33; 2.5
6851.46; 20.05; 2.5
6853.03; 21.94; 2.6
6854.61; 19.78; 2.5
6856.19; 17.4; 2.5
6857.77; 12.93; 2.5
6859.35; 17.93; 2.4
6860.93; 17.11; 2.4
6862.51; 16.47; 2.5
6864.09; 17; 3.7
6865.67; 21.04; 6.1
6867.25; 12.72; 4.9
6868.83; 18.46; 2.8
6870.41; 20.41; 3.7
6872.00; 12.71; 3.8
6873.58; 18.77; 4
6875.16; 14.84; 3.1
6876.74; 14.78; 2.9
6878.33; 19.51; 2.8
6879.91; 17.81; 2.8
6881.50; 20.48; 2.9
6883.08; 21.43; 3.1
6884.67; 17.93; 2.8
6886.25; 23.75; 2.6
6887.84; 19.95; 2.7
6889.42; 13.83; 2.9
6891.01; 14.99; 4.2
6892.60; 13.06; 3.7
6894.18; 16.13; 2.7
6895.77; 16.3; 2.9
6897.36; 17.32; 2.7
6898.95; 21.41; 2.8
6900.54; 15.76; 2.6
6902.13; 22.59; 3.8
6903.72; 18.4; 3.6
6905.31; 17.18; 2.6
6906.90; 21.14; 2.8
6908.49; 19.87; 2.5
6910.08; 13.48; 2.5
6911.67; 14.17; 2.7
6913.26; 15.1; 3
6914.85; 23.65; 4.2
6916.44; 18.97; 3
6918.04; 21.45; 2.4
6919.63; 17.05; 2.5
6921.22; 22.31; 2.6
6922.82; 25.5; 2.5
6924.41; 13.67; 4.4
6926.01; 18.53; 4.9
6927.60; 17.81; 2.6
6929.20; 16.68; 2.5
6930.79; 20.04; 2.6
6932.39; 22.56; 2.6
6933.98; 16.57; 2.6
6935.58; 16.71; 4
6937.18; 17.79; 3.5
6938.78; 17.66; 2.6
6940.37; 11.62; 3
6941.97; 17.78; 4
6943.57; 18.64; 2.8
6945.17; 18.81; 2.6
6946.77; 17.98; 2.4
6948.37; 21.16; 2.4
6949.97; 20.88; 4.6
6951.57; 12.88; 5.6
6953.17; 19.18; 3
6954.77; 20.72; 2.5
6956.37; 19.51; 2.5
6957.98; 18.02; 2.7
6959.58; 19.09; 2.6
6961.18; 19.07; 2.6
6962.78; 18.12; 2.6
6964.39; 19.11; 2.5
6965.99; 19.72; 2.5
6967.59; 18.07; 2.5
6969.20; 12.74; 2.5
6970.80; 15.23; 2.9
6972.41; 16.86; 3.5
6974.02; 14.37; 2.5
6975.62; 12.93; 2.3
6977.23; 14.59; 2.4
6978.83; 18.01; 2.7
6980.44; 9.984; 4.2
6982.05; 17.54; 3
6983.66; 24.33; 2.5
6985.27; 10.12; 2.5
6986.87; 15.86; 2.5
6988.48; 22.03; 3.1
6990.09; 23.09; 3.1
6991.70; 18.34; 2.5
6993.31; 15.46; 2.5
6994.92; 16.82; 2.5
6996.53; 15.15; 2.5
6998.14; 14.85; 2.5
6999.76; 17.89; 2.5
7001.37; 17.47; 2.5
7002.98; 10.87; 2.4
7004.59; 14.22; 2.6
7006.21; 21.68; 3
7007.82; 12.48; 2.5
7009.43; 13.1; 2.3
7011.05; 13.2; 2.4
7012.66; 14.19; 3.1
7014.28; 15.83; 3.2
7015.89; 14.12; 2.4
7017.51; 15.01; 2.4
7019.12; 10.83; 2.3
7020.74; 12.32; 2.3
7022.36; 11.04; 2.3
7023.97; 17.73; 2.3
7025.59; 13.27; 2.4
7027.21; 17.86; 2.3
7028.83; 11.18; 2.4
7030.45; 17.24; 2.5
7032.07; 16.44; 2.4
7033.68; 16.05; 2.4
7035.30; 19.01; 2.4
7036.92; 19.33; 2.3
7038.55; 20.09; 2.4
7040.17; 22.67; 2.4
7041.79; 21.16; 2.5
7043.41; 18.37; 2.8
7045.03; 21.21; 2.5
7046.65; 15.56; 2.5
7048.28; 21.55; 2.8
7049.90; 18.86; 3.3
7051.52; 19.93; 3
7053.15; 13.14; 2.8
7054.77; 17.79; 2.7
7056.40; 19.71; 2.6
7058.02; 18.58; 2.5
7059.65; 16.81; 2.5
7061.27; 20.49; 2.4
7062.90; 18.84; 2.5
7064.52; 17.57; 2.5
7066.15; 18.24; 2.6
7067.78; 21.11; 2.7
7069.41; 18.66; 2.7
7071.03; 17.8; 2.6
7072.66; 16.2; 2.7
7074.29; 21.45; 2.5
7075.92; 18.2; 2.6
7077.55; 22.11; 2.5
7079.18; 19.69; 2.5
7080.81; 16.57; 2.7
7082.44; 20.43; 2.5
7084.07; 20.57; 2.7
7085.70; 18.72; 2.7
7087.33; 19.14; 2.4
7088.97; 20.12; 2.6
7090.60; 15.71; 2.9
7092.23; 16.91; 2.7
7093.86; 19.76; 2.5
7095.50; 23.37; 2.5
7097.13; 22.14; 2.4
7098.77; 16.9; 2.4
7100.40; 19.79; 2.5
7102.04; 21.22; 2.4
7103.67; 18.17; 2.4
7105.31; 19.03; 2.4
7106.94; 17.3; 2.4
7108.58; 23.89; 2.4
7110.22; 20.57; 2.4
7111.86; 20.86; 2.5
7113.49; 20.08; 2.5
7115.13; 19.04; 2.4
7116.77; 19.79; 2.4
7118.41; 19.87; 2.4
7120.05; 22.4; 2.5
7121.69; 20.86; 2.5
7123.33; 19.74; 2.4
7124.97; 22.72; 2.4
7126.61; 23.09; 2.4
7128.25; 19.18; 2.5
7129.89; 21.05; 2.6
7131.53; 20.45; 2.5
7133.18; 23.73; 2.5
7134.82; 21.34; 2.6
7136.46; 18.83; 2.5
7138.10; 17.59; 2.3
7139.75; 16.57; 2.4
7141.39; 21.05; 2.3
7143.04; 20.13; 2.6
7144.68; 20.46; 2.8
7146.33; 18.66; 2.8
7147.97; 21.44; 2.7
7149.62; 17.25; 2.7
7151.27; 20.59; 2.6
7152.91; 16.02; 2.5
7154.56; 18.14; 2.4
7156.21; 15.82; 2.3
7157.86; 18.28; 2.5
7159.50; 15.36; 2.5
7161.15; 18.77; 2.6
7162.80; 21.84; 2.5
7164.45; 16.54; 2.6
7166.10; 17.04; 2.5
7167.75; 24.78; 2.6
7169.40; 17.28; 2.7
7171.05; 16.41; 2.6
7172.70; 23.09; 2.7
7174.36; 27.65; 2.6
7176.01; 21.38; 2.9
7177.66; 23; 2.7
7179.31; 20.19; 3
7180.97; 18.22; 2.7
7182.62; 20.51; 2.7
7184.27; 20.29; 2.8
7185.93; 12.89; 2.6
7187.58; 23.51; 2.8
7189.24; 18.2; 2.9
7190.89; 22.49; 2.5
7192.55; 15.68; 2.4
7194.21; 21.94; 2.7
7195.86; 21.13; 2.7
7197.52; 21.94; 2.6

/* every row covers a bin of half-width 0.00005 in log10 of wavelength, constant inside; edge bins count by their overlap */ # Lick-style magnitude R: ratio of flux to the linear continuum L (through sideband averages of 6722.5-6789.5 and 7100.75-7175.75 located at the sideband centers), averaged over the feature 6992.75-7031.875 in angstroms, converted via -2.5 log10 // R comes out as 0.26 mag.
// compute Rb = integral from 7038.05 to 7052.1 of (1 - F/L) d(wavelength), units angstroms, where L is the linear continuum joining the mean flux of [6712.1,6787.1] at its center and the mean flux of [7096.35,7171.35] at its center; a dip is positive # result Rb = -0.71 angstroms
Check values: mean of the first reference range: 16.8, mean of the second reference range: 19.6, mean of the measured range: 19.9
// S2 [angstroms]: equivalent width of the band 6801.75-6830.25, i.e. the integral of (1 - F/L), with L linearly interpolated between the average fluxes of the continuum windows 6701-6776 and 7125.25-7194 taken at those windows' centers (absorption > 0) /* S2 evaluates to 2.2 angstroms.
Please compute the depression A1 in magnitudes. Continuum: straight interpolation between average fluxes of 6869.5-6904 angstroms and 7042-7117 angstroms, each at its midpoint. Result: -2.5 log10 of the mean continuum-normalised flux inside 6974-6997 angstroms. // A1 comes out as 0.114 mag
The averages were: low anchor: 17.8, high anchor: 19.2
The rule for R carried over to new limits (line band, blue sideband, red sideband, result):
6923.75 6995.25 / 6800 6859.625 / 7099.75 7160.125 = 0.03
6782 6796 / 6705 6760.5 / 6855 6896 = 0.06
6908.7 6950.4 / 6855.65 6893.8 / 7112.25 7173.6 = -0.03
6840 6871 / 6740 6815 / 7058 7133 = -0.05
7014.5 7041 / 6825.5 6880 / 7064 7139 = 0.19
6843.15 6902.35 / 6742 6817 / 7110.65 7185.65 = -0.04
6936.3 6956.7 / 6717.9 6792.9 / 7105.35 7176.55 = 0.01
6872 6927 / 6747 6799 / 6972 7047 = -0.13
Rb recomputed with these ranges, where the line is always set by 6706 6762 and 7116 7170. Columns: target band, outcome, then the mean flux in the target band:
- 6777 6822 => 3.6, 16.2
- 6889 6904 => 1.0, 17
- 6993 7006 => 2.2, 15.6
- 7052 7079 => 0.8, 18.6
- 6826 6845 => 2.2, 15.7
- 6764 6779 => 1.8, 15.3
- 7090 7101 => 0.0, 19.3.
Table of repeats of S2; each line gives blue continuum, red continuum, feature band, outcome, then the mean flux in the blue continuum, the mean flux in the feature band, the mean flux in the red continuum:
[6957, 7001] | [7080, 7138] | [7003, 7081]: 5.47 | 17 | 17.2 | 20.1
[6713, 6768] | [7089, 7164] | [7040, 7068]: 0.47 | 17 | 18.8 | 19.7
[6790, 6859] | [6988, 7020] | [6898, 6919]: -3.19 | 16.6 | 18.7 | 15.8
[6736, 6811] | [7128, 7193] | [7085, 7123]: -1.54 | 15.9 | 19.8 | 19.6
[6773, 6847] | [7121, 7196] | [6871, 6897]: -0.56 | 16.2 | 17.3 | 19.8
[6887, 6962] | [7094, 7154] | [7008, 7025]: 4.80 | 18.2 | 13.7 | 20.1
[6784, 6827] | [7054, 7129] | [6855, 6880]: 0.21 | 16.3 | 16.9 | 19.6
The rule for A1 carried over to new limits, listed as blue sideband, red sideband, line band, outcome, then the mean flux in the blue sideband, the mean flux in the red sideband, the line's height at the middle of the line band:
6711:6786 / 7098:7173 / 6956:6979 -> 0.087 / 16.8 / 19.6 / 18.4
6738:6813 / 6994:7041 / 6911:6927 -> -0.207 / 16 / 15.6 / 15.8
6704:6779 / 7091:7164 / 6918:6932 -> -0.061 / 16.7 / 19.7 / 18.2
